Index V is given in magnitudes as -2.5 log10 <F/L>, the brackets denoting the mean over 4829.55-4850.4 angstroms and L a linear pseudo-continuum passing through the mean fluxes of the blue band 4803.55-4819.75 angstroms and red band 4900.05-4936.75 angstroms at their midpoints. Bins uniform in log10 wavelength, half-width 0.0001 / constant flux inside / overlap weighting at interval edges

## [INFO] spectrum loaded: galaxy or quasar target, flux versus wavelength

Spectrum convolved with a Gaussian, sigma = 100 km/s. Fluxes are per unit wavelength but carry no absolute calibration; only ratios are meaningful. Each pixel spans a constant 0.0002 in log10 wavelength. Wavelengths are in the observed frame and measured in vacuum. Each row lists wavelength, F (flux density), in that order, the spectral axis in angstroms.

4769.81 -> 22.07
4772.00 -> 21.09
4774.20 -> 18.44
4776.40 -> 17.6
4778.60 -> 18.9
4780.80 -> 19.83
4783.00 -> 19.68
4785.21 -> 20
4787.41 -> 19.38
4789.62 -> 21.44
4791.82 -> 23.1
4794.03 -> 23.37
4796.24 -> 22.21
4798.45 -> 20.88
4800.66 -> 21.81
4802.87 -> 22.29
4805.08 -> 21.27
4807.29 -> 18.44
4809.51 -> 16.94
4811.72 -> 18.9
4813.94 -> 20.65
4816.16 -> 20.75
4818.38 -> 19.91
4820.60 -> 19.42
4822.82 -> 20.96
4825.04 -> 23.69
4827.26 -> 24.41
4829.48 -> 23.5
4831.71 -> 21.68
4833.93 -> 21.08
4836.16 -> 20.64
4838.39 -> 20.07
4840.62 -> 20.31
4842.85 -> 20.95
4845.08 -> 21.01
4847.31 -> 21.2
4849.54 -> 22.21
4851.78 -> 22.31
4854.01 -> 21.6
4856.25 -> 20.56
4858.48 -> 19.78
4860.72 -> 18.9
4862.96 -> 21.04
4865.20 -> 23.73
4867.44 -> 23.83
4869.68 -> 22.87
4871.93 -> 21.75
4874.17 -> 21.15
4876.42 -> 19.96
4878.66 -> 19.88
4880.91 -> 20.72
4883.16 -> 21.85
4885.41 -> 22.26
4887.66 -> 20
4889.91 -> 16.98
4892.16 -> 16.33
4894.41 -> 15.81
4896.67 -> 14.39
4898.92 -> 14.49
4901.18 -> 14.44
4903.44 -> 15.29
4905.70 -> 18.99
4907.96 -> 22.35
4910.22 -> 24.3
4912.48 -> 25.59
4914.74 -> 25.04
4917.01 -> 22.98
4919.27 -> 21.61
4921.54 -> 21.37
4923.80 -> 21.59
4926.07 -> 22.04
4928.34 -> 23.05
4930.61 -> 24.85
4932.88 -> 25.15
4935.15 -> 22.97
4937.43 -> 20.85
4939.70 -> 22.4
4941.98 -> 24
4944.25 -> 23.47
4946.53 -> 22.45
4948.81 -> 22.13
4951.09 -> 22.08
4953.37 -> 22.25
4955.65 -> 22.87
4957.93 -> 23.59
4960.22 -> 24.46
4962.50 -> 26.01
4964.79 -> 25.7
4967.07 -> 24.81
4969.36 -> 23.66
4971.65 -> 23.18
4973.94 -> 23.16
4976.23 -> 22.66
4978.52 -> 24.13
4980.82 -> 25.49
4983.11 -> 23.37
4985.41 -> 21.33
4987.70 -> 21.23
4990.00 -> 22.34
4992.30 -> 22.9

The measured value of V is -0.047 mag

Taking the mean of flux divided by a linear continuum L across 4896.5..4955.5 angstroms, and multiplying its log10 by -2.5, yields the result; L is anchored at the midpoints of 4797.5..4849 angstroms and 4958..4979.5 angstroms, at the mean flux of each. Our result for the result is 0.07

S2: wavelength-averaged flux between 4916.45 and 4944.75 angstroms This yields 22.8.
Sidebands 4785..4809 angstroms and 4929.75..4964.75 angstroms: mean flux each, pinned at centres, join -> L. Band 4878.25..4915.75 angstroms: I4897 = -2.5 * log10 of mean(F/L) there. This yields 0.17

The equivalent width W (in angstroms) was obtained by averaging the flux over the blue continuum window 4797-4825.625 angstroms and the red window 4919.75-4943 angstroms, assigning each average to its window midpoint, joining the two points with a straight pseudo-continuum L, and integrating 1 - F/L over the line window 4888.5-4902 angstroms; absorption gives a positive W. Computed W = 4.0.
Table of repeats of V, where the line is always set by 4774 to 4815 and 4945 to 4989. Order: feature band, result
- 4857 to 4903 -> 0.12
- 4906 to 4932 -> -0.02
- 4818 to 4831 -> -0.06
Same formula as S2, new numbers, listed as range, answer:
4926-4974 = 23.5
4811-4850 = 21.2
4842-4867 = 21.3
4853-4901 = 19.8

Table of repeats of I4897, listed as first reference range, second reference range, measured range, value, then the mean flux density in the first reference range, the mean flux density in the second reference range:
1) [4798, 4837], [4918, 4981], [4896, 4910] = 0.288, 21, 23.3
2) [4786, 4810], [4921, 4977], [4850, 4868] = 0.028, 21.1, 23.3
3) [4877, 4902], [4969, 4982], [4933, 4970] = -0.061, 18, 23.7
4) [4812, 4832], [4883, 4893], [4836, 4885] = -0.051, 21.5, 19.4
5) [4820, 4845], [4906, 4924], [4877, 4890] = 0.096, 21.5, 23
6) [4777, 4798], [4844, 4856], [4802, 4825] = 0.054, 20.8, 21.6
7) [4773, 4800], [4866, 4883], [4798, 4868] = -0.003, 20.4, 21.5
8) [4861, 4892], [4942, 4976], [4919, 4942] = -0.001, 21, 23.6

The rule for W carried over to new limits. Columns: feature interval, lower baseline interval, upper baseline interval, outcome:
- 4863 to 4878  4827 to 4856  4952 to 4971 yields 0.0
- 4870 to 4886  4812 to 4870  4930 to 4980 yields 0.7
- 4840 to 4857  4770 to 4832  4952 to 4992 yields 0.2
